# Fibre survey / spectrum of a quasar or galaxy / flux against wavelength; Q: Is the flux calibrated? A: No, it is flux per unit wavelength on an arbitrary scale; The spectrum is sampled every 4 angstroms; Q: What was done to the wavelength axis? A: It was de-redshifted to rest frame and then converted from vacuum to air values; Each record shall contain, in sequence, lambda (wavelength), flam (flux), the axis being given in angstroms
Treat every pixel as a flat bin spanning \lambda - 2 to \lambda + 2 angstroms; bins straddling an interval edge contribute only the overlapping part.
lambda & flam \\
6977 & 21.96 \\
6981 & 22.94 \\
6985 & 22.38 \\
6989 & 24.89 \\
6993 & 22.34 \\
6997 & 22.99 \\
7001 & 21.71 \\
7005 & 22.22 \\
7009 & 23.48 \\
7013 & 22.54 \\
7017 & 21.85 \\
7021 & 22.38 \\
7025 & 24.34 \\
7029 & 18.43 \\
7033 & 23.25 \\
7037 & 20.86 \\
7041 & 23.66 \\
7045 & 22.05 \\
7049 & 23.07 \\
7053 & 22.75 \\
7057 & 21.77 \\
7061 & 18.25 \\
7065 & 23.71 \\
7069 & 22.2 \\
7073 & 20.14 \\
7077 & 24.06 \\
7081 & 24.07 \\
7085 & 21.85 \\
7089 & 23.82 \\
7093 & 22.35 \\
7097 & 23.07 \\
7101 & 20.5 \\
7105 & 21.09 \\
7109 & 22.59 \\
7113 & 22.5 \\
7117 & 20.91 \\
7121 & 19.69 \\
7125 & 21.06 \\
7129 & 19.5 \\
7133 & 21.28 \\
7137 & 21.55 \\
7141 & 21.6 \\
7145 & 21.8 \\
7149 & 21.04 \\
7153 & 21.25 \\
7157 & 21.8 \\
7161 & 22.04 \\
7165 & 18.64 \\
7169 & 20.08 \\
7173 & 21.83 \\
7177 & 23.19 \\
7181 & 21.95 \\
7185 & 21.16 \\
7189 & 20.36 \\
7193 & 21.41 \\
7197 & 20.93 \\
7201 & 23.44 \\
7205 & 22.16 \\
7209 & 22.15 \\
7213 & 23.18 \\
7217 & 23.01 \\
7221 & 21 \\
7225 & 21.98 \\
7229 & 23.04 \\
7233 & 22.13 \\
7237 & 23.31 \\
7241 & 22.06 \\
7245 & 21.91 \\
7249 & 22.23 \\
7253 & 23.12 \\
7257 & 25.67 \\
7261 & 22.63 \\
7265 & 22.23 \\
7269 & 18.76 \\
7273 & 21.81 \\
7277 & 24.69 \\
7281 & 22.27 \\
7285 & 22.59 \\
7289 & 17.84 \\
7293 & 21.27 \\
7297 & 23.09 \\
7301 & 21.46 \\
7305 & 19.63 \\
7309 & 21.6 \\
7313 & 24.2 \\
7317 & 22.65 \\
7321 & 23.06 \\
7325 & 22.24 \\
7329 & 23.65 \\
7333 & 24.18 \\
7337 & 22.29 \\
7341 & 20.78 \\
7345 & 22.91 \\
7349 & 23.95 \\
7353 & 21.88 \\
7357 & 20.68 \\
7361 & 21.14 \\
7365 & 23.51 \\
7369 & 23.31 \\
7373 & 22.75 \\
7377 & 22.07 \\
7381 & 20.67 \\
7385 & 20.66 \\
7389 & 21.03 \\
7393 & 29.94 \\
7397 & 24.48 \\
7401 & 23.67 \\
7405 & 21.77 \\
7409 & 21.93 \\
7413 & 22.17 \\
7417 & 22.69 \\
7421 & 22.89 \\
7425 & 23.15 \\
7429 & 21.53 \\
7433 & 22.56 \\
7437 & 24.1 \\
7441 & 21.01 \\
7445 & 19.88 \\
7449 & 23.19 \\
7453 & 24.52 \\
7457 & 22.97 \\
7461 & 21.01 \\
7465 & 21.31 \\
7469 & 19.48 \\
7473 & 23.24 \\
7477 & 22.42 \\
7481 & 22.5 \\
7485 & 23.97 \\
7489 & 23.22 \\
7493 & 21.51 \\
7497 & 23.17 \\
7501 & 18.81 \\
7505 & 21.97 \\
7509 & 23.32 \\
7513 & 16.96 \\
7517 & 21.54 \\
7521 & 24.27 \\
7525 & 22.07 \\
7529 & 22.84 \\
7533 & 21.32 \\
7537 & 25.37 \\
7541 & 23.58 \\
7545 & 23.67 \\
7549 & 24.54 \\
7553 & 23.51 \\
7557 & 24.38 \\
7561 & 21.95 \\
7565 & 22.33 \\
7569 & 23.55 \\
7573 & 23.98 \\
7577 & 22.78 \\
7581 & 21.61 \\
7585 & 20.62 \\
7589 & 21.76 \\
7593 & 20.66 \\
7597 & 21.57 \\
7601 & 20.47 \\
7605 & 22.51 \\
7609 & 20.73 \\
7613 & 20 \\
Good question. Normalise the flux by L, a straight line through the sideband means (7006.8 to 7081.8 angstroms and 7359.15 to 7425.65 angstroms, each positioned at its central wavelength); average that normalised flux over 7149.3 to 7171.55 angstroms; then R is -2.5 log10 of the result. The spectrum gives 0.08 mag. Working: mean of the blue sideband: 22.2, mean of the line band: 20.8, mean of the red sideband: 22.8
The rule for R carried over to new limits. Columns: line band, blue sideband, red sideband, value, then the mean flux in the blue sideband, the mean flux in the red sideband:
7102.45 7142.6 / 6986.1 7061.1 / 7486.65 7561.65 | 0.06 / 22.4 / 22.5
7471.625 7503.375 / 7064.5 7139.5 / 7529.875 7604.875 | 0.01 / 21.9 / 22.6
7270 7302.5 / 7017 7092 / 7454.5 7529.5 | 0.01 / 22.2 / 21.9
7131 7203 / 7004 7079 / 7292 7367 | 0.04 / 22.2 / 22.3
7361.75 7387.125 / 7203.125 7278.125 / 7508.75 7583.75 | 0.02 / 22.5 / 22.8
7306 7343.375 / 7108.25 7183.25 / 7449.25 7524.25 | -0.05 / 21.3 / 22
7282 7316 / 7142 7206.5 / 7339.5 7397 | 0.03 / 21.4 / 22.6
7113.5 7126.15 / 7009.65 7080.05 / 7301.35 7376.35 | 0.07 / 22.1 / 22.4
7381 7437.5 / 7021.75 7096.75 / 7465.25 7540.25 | -0.04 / 22.3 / 22.1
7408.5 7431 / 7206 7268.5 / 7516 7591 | 0.02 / 22.5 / 22.9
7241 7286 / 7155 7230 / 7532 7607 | -0.03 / 21.7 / 22.7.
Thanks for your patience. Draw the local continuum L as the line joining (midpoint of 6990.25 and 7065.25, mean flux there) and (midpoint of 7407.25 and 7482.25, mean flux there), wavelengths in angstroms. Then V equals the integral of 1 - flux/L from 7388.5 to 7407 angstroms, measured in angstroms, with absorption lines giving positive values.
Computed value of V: -1.8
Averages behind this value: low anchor 22.2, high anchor 22.2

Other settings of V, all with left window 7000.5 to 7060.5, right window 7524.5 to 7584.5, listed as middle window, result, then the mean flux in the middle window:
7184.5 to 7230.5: 1.1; 22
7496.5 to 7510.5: 0.9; 21.6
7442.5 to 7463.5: 0.6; 22.3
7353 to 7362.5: 0.7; 21.1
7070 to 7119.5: 0.2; 22.2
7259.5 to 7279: 0.5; 22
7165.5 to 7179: 0.7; 21.4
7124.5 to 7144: 1.2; 21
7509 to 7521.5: 1.2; 20.9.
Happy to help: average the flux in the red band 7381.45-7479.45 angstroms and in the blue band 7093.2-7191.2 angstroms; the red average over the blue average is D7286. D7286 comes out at 1.06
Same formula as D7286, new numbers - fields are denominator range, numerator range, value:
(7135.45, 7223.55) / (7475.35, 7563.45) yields 1.04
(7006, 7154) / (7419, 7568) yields 1.02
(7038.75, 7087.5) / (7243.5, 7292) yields 0.99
